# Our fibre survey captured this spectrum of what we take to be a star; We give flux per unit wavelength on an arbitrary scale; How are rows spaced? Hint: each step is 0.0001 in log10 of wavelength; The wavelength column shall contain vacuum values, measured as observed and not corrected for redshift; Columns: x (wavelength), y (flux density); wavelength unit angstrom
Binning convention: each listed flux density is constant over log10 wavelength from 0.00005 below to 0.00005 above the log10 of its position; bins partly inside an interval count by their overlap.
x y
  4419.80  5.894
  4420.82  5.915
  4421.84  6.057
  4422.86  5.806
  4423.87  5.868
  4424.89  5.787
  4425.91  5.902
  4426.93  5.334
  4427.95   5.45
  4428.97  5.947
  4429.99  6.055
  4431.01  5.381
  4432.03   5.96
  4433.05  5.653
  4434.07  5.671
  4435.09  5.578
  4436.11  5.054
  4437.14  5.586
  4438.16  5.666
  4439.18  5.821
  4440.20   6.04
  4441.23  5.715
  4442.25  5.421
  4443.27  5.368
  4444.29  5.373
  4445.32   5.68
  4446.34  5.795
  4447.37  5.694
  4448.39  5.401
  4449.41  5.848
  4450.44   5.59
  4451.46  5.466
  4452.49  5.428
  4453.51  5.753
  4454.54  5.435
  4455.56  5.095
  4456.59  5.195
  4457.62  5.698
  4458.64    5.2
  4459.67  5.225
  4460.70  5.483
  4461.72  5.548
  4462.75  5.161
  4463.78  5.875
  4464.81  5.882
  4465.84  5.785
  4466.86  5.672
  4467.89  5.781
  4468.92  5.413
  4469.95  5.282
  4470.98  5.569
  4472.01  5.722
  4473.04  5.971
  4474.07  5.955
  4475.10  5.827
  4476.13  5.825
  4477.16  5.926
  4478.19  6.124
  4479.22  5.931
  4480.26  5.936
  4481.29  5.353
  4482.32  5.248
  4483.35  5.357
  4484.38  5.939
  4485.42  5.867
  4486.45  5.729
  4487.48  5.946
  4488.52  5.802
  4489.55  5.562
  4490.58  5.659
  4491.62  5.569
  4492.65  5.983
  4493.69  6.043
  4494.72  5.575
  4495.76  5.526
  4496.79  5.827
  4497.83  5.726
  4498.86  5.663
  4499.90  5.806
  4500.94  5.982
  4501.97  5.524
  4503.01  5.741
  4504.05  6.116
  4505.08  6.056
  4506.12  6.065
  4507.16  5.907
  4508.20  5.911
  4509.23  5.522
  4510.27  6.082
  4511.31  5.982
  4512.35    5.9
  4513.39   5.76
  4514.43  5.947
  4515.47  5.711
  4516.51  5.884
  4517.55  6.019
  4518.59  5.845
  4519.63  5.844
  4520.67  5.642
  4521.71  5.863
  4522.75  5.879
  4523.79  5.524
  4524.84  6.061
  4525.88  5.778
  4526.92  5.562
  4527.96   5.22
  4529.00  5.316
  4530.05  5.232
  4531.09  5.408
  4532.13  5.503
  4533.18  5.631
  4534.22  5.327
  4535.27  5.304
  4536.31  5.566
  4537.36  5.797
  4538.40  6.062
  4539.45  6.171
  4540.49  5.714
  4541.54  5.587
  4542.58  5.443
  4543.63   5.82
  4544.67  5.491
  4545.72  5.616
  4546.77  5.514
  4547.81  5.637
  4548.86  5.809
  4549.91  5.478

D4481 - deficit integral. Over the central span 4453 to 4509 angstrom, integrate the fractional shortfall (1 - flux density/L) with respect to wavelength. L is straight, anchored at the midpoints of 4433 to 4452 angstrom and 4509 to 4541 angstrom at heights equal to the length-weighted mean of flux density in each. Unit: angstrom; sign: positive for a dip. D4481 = -0.5 angstrom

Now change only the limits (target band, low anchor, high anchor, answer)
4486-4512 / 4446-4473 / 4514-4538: -0.96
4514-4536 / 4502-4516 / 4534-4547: 0.49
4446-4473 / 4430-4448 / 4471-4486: 0.76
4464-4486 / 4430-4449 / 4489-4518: -0.01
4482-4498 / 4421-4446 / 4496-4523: 0.25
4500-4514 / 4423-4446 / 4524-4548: -0.68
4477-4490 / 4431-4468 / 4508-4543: -0.26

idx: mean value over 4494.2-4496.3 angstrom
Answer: 5.57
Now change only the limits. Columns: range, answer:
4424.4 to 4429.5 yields 5.68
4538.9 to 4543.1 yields 5.73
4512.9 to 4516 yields 5.8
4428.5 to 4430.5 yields 6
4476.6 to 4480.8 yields 5.97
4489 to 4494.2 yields 5.76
